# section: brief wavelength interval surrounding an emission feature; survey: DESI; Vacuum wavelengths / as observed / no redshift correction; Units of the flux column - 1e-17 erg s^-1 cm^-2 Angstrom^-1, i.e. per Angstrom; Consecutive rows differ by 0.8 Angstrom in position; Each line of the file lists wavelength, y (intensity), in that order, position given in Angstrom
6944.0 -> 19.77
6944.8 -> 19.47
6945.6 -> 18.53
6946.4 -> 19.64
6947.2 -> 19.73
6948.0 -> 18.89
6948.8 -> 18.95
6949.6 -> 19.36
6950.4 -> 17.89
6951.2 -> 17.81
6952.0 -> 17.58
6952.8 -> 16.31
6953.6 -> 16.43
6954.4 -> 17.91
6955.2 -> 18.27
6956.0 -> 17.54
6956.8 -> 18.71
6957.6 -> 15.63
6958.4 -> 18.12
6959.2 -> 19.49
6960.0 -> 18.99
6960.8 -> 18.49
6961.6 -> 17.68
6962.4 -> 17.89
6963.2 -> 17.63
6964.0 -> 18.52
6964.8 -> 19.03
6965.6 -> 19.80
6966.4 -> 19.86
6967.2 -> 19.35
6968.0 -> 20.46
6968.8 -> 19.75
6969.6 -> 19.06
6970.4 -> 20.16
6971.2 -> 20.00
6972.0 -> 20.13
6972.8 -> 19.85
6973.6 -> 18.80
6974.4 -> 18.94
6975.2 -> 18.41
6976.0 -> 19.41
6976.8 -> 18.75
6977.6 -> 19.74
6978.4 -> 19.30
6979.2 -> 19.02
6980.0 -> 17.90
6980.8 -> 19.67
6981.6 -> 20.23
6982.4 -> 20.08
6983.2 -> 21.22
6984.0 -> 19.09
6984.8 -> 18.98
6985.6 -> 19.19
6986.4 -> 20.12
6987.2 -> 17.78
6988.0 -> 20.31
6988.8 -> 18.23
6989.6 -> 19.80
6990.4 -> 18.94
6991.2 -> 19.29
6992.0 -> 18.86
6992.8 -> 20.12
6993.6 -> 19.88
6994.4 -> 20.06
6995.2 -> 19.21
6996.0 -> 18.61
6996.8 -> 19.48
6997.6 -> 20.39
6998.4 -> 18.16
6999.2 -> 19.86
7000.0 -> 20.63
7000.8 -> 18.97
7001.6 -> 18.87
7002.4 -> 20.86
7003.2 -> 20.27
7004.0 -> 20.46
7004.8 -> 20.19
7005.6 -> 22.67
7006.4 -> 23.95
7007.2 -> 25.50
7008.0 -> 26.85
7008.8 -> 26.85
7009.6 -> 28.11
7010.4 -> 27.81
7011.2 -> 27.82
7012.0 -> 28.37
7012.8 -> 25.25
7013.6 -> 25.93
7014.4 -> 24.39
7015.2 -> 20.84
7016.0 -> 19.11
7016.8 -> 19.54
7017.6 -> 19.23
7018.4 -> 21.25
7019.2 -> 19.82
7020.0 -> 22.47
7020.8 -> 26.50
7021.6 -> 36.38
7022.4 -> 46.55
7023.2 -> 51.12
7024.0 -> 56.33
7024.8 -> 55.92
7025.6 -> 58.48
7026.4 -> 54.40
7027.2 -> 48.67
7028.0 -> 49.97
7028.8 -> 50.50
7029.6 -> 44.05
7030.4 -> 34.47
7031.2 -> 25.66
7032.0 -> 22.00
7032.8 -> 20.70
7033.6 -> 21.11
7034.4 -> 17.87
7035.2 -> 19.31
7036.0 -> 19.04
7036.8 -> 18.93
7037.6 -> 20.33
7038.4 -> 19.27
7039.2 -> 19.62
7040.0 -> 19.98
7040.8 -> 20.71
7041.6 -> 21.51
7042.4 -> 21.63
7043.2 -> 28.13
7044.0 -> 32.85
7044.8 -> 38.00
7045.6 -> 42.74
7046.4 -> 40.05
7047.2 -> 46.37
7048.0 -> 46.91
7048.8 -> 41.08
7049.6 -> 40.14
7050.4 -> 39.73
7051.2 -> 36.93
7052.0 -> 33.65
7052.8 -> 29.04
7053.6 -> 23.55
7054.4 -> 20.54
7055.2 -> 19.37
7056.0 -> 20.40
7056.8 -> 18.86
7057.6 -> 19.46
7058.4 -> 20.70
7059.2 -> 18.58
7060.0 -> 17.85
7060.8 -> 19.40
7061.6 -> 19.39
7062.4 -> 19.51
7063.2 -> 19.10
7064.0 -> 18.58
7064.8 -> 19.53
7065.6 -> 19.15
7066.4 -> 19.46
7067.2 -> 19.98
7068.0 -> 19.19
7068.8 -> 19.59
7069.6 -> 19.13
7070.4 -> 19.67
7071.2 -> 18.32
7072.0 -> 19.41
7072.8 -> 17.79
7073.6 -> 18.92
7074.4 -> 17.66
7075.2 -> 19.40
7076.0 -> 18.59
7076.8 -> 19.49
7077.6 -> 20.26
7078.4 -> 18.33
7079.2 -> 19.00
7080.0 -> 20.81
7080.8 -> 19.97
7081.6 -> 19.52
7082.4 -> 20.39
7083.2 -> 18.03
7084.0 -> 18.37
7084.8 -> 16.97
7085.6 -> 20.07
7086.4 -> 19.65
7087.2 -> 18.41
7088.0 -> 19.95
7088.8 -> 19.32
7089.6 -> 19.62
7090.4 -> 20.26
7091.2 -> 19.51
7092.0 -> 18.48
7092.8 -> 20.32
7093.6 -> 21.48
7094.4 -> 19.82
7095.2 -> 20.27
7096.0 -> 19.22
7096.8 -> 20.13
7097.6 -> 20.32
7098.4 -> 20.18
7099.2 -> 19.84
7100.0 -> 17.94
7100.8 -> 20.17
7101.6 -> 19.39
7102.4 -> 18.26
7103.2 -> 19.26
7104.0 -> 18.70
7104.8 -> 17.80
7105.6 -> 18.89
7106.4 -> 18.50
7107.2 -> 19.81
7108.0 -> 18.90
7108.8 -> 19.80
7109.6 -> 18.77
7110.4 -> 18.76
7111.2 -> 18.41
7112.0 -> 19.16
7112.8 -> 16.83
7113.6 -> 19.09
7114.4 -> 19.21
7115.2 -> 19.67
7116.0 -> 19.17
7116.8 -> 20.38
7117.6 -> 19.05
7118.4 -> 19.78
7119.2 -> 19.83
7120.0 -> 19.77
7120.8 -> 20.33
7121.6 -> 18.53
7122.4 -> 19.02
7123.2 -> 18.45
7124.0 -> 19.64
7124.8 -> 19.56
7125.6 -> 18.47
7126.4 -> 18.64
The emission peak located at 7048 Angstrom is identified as [N II] 6583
